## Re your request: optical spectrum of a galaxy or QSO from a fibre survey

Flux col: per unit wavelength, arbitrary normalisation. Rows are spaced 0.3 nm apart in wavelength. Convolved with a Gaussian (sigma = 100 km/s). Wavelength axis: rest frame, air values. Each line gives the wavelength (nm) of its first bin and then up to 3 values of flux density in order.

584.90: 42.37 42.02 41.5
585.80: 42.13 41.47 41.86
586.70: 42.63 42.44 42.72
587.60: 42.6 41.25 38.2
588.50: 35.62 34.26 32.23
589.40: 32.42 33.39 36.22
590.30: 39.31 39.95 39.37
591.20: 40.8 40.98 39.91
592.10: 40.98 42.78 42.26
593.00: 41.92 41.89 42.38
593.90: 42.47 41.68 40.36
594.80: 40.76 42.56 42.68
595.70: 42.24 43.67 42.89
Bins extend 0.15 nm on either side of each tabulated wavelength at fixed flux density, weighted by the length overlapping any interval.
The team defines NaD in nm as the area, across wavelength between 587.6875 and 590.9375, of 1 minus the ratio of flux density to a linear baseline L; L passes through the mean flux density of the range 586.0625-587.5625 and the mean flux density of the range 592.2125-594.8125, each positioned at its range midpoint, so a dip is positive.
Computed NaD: 0.43 nm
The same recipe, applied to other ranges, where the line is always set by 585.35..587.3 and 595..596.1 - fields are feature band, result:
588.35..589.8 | 0.30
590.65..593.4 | 0.09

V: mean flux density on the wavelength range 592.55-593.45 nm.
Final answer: 42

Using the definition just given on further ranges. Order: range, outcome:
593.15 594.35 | 42.1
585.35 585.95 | 41.8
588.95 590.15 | 33.6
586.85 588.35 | 41.4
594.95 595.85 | 42.5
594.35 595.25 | 41.2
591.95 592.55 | 41.9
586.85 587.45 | 42.6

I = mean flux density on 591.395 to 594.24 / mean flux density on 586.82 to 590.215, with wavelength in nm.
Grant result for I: 1.11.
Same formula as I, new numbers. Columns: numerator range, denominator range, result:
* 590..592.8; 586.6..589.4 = 1.05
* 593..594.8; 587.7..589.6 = 1.16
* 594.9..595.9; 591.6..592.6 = 1.03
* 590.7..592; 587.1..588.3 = 0.97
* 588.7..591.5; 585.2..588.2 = 0.88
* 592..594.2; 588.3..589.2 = 1.22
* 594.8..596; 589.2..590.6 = 1.19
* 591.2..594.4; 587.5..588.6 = 1.06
